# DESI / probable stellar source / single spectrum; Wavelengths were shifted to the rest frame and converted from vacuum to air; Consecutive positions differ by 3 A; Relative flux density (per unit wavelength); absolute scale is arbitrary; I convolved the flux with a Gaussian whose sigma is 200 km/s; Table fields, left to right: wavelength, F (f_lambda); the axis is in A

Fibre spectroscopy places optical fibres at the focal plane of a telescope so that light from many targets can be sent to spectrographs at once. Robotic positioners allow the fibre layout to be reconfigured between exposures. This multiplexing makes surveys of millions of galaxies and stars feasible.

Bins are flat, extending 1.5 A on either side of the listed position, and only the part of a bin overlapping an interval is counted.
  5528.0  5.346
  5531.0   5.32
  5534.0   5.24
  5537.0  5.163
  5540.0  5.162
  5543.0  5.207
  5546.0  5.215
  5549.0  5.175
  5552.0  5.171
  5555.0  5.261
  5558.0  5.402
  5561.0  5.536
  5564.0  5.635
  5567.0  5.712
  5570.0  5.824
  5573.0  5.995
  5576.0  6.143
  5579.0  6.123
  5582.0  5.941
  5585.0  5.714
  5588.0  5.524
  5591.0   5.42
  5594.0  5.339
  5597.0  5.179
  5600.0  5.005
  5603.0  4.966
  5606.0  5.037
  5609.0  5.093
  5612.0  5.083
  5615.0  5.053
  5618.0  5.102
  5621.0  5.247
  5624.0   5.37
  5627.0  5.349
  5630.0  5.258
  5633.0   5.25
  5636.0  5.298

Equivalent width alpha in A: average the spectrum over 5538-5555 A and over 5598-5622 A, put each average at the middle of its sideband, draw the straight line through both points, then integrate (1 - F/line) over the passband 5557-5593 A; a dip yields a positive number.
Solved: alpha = -4.26 A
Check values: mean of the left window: 5.19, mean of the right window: 5.07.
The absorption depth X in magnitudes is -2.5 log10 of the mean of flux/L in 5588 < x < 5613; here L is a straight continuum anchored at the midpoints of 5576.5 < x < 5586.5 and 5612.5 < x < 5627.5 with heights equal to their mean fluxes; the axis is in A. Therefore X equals 0.08 mag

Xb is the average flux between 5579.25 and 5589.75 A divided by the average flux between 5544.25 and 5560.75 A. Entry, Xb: 1.09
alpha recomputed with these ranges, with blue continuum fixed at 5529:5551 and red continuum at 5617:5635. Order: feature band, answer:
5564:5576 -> -1.4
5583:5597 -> -0.6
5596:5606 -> 0.4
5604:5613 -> 0.3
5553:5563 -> -0.3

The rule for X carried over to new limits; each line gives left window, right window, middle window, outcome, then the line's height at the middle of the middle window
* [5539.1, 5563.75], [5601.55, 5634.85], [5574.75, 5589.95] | -0.125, 5.23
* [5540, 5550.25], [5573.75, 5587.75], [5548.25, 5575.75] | -0.002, 5.55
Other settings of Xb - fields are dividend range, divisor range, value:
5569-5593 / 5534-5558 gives 1.12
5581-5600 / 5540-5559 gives 1.05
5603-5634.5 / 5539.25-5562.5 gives 0.98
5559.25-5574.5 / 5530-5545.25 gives 1.10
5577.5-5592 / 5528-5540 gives 1.10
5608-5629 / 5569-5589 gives 0.88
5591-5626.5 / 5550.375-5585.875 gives 0.90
